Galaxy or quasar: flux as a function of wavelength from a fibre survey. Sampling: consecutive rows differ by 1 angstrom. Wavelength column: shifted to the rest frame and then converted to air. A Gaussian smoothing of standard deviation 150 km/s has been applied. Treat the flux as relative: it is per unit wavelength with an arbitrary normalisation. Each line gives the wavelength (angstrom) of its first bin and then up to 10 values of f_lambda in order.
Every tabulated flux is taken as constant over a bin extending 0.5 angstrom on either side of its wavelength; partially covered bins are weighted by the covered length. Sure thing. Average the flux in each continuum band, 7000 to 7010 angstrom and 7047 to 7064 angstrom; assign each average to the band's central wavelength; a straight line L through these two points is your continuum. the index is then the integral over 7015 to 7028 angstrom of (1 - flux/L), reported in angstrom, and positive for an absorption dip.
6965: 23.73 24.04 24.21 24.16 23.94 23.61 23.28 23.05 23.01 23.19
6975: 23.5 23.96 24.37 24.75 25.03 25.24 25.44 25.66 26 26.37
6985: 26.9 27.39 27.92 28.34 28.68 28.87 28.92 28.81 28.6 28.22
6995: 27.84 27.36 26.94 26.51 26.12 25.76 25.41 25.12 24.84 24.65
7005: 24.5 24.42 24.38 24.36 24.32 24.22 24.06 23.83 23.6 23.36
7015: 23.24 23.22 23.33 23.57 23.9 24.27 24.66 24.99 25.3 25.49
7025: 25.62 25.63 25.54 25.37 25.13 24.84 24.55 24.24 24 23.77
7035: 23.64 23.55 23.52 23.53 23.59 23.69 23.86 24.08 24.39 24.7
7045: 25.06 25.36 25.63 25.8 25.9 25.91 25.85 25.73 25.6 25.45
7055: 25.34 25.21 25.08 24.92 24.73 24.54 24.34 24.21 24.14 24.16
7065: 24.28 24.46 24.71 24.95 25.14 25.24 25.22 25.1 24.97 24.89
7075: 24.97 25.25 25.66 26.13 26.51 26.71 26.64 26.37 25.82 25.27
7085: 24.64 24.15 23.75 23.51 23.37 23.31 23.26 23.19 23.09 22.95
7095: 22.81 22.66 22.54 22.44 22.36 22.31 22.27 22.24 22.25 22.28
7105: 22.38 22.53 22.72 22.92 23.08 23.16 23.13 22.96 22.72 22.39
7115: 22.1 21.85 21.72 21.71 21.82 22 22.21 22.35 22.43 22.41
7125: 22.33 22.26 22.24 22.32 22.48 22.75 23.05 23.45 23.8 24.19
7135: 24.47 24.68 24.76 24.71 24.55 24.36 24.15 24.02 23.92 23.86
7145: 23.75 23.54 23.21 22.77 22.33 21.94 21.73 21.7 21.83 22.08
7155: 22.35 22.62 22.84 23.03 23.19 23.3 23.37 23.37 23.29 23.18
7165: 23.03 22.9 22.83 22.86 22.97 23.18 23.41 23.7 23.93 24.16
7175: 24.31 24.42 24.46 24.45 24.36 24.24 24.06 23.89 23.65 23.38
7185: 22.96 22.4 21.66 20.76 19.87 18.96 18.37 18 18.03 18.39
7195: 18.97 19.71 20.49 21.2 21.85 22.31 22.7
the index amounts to 0.13 angstrom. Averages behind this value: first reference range 24.7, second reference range 25.2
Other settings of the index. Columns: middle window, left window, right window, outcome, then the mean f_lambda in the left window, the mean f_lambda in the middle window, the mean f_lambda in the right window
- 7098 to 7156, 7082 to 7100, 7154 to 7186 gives 1.60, 23.5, 22.8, 23.4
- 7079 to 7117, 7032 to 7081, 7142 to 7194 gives 1.18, 24.9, 23.3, 22.7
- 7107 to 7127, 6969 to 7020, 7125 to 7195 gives 0.93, 25.3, 22.4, 22.9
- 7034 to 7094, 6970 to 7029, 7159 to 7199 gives -1.23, 25.3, 24.8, 22.3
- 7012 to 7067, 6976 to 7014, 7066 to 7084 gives 2.42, 26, 24.6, 25.5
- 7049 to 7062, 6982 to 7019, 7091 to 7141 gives -0.44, 25.8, 25.2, 22.8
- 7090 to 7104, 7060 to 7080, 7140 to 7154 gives 0.95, 25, 22.7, 23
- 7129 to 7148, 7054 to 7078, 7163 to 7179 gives 0.09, 24.9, 23.9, 23.6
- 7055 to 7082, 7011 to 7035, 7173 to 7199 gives -1.64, 24.4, 25.1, 21.8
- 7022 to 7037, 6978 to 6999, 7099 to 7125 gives 0.50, 27.2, 24.7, 22.4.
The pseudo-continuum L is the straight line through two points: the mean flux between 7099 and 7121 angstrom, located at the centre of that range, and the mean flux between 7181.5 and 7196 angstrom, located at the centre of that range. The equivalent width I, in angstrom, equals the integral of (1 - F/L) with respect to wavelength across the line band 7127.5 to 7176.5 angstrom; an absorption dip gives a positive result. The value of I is -4.26 angstrom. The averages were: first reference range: 22.4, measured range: 23.3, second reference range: 20.6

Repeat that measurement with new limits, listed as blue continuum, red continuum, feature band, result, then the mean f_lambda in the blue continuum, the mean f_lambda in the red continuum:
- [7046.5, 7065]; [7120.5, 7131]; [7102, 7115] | 0.2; 25.1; 22.4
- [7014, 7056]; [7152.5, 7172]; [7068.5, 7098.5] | -0.6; 24.6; 22.9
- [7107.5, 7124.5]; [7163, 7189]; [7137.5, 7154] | -0.3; 22.4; 23.3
